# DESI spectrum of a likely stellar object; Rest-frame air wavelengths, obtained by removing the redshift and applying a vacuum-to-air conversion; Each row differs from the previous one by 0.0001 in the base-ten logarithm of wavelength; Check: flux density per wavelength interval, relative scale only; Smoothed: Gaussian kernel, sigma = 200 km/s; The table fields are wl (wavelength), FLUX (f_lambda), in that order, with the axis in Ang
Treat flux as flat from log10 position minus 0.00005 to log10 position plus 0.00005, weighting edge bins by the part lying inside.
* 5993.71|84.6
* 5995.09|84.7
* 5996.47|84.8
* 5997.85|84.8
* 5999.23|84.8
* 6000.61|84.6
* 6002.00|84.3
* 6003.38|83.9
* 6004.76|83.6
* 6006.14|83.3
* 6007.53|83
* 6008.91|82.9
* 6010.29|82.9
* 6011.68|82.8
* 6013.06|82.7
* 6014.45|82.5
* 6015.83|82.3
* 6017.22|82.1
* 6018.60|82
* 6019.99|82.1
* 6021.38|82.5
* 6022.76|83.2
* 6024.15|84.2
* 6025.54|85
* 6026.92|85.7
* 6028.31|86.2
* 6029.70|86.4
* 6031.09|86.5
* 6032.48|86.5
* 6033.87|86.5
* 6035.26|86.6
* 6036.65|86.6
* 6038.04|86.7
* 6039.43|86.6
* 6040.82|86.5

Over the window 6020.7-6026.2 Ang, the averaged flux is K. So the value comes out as 83.7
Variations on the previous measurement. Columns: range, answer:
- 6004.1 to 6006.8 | 83.5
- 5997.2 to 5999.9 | 84.8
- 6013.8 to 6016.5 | 82.6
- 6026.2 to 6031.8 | 86.2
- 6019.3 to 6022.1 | 82.4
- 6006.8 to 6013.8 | 82.8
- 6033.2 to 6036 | 86.5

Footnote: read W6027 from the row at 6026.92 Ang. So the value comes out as 85.7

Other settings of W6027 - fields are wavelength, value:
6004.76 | 83.6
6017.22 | 82.1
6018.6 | 82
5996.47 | 84.8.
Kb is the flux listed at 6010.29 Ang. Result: 82.9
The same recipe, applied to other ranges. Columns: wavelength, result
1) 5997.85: 84.8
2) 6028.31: 86.2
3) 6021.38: 82.5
